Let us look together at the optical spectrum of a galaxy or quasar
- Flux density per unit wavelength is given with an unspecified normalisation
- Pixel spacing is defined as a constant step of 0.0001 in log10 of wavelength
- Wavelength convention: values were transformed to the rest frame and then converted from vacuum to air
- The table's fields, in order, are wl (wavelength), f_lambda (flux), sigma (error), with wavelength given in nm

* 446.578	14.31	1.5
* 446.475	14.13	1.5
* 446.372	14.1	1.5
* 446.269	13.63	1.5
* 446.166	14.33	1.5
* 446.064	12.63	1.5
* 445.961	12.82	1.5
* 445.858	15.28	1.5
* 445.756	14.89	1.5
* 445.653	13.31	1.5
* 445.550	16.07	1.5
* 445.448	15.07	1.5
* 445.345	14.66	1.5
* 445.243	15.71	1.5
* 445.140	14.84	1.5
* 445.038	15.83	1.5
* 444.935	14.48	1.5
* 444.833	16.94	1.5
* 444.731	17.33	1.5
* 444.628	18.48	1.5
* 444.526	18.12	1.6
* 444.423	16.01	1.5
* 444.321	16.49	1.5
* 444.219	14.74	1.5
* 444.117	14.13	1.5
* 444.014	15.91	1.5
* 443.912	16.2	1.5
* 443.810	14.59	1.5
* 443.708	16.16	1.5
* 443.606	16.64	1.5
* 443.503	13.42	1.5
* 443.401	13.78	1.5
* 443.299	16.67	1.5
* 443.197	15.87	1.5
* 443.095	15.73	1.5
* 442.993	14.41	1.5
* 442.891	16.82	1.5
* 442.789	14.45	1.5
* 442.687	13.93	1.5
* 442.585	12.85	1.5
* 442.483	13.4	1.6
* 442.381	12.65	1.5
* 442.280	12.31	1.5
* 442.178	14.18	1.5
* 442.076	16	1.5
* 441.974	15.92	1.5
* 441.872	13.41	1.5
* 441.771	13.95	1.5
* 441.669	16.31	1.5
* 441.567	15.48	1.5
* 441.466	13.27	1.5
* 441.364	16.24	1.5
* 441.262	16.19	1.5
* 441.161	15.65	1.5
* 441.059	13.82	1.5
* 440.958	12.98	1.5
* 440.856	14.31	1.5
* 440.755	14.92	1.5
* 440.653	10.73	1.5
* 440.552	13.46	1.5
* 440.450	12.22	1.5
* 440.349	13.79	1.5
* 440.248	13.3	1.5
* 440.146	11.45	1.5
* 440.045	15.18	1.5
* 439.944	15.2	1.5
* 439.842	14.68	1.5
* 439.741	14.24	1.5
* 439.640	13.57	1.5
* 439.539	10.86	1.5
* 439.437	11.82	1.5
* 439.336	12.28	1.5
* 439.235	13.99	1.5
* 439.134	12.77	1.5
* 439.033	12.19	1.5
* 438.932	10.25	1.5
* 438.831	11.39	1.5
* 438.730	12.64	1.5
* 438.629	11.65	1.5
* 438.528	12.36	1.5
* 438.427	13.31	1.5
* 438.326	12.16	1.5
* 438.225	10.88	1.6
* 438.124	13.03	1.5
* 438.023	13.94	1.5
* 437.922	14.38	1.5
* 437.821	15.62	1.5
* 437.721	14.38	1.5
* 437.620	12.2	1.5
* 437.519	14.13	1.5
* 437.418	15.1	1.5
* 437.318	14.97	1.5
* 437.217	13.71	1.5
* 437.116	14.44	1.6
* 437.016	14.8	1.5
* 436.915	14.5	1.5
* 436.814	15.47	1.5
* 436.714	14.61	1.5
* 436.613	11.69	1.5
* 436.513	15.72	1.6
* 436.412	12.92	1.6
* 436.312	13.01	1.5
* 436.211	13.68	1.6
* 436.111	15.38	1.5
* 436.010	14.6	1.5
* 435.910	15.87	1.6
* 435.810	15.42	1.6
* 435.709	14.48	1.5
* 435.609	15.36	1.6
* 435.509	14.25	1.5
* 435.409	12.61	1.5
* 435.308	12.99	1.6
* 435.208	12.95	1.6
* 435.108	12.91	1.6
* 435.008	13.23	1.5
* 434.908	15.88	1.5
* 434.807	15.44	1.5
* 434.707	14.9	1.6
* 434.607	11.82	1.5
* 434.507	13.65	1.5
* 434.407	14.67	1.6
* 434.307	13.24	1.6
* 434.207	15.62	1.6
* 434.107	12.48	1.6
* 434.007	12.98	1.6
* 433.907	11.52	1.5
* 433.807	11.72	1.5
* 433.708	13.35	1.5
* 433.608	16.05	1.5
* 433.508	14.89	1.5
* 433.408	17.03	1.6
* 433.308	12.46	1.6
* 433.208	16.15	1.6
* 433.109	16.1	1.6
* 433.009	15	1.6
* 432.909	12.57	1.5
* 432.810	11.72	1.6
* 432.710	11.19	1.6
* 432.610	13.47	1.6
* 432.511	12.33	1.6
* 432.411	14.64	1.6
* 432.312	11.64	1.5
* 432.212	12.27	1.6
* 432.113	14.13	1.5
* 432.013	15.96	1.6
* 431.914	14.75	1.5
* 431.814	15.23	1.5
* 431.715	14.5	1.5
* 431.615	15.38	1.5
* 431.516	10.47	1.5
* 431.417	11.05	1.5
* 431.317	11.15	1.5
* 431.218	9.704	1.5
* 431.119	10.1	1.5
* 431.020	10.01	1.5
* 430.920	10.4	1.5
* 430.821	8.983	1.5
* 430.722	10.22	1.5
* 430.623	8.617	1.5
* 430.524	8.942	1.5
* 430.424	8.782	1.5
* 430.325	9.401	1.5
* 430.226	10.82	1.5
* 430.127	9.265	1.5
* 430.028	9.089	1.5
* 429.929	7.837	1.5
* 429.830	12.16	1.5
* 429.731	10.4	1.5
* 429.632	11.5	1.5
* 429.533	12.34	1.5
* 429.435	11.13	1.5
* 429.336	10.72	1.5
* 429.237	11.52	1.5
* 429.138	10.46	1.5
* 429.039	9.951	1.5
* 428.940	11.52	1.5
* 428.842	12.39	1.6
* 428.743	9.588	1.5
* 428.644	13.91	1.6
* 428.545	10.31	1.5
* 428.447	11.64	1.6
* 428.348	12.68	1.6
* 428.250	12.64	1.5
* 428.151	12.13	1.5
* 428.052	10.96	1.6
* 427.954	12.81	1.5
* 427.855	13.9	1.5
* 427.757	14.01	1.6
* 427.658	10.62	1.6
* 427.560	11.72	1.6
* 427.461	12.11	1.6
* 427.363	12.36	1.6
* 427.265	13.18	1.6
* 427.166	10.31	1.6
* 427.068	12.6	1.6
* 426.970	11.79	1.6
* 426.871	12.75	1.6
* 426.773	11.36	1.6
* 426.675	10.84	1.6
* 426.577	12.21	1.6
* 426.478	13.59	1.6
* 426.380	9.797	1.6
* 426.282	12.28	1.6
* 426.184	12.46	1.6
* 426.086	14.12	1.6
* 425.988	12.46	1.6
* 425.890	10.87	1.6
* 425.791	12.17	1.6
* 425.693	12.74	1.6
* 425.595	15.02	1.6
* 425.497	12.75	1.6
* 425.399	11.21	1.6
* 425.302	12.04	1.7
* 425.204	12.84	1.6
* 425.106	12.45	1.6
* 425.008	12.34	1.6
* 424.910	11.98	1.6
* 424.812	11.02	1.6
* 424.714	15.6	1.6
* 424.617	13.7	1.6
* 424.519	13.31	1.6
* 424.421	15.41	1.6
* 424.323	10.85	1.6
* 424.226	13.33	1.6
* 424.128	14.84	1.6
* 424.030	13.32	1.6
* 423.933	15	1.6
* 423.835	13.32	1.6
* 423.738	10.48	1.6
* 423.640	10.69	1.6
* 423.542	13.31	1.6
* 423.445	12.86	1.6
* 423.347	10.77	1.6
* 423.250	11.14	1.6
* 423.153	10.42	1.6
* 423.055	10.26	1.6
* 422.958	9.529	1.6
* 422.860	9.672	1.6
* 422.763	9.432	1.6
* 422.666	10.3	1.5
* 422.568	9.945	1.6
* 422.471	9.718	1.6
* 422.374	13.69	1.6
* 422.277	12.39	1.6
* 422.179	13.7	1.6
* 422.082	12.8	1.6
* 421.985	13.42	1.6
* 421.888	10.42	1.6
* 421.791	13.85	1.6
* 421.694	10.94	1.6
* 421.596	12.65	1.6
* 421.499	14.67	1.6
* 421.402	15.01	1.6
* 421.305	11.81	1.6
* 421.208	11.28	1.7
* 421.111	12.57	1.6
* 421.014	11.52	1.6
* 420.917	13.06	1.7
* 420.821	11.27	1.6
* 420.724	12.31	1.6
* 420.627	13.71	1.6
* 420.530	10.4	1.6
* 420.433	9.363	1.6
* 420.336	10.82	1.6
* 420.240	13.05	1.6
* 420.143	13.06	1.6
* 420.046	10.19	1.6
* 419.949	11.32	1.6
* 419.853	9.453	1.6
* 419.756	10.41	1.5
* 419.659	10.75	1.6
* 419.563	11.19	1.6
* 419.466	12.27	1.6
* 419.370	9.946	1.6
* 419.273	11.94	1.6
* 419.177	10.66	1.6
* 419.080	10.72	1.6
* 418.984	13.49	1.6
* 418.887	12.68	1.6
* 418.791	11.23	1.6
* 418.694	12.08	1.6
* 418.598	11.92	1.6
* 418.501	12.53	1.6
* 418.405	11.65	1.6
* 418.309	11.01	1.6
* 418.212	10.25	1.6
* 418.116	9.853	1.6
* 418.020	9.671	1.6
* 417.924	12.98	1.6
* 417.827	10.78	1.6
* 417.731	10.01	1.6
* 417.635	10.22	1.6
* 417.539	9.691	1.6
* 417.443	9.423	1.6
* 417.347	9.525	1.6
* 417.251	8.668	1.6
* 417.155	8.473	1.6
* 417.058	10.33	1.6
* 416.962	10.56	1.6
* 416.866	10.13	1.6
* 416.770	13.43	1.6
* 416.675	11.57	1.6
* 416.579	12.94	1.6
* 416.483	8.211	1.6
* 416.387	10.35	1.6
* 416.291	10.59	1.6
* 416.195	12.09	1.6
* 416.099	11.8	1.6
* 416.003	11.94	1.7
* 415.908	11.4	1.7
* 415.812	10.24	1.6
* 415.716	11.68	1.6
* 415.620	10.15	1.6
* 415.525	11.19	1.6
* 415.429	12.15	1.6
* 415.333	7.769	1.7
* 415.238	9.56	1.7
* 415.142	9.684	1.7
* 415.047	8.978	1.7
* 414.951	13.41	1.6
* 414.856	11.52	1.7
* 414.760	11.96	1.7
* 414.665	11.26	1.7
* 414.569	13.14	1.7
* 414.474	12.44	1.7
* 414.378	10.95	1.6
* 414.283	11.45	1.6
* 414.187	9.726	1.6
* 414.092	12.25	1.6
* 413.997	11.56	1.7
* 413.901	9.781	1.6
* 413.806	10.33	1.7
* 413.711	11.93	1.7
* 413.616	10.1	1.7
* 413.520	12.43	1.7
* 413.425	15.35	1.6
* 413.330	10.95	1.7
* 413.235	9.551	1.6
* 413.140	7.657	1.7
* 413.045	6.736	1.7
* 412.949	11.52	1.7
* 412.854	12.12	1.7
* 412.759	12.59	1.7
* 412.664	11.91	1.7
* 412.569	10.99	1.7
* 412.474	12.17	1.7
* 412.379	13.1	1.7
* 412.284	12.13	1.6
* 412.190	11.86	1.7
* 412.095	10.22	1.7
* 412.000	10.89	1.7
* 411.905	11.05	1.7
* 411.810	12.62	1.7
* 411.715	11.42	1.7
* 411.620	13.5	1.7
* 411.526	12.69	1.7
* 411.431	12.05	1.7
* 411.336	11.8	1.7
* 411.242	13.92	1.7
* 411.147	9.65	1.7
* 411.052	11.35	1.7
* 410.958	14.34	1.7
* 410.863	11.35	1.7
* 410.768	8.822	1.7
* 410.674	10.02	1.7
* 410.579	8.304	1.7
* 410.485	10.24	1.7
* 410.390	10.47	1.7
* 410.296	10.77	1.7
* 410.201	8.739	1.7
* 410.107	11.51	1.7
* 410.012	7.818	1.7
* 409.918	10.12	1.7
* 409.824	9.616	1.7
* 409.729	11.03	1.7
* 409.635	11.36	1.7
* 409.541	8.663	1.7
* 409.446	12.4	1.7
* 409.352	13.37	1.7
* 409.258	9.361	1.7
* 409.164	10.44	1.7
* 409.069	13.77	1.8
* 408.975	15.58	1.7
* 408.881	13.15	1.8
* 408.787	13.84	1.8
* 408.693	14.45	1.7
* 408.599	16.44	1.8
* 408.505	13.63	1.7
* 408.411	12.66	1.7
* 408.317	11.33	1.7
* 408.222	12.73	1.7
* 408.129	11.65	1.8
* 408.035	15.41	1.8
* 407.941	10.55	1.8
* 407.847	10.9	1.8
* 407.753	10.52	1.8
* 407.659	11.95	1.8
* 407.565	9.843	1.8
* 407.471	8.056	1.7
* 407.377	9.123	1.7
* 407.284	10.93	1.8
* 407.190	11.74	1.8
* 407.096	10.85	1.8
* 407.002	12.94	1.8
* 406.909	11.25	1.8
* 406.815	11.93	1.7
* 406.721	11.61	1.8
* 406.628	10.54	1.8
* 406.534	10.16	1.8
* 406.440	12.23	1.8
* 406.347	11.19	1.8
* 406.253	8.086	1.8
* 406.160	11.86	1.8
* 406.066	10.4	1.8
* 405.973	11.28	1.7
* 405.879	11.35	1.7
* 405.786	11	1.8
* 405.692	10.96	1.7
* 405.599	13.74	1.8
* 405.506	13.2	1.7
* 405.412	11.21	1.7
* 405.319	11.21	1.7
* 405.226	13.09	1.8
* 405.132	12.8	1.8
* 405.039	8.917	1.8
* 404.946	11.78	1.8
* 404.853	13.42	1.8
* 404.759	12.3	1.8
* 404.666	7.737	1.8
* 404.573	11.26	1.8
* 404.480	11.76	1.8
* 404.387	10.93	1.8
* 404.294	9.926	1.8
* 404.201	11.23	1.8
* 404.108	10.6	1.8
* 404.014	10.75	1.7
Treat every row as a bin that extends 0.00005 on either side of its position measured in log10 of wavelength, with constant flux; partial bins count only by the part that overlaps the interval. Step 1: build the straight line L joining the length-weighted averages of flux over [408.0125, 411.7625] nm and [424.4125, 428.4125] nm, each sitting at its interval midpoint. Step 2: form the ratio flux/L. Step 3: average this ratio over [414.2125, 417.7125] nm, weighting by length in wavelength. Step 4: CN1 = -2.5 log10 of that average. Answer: 0.114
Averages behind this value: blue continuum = 11.7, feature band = 10.8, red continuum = 12.4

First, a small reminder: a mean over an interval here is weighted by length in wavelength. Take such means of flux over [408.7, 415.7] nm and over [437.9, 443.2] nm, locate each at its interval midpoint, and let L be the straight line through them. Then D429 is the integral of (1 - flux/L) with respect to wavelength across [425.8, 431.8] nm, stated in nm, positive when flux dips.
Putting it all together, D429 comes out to 0.59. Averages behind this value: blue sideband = 11.2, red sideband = 13.6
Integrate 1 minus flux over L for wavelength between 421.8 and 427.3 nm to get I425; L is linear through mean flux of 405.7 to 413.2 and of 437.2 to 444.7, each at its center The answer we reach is 0.22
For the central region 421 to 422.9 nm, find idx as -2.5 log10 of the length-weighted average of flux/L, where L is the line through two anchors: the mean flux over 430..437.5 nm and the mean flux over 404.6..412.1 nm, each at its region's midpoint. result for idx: 0.03 mag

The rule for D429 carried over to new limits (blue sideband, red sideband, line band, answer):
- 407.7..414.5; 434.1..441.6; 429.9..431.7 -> 0.41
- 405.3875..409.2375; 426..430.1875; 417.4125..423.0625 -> 0.12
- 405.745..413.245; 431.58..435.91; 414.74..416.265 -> 0.13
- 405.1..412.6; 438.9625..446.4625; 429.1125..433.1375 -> 0.57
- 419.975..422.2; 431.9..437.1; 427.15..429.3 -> 0.21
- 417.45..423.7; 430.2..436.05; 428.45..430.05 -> 0.20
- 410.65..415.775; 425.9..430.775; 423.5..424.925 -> -0.22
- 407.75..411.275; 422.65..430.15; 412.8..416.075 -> 0.20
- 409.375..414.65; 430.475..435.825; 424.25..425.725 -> -0.07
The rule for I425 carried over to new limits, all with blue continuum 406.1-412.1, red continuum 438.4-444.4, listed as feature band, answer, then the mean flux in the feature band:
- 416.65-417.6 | 0.15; 10.2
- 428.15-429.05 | 0.09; 11.7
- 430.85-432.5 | 0.09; 12.5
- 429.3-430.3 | 0.20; 10.5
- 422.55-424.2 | 0.14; 11.5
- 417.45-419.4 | 0.17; 11.1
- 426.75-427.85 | 0.06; 12.2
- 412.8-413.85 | 0.09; 10.8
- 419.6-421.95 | 0.10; 11.8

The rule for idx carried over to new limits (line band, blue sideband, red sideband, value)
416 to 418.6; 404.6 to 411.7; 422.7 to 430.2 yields 0.096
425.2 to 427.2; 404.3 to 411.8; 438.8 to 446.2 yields 0.071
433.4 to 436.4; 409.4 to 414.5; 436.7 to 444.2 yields -0.047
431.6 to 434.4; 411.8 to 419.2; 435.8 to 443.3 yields -0.062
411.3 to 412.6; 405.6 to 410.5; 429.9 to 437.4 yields -0.022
